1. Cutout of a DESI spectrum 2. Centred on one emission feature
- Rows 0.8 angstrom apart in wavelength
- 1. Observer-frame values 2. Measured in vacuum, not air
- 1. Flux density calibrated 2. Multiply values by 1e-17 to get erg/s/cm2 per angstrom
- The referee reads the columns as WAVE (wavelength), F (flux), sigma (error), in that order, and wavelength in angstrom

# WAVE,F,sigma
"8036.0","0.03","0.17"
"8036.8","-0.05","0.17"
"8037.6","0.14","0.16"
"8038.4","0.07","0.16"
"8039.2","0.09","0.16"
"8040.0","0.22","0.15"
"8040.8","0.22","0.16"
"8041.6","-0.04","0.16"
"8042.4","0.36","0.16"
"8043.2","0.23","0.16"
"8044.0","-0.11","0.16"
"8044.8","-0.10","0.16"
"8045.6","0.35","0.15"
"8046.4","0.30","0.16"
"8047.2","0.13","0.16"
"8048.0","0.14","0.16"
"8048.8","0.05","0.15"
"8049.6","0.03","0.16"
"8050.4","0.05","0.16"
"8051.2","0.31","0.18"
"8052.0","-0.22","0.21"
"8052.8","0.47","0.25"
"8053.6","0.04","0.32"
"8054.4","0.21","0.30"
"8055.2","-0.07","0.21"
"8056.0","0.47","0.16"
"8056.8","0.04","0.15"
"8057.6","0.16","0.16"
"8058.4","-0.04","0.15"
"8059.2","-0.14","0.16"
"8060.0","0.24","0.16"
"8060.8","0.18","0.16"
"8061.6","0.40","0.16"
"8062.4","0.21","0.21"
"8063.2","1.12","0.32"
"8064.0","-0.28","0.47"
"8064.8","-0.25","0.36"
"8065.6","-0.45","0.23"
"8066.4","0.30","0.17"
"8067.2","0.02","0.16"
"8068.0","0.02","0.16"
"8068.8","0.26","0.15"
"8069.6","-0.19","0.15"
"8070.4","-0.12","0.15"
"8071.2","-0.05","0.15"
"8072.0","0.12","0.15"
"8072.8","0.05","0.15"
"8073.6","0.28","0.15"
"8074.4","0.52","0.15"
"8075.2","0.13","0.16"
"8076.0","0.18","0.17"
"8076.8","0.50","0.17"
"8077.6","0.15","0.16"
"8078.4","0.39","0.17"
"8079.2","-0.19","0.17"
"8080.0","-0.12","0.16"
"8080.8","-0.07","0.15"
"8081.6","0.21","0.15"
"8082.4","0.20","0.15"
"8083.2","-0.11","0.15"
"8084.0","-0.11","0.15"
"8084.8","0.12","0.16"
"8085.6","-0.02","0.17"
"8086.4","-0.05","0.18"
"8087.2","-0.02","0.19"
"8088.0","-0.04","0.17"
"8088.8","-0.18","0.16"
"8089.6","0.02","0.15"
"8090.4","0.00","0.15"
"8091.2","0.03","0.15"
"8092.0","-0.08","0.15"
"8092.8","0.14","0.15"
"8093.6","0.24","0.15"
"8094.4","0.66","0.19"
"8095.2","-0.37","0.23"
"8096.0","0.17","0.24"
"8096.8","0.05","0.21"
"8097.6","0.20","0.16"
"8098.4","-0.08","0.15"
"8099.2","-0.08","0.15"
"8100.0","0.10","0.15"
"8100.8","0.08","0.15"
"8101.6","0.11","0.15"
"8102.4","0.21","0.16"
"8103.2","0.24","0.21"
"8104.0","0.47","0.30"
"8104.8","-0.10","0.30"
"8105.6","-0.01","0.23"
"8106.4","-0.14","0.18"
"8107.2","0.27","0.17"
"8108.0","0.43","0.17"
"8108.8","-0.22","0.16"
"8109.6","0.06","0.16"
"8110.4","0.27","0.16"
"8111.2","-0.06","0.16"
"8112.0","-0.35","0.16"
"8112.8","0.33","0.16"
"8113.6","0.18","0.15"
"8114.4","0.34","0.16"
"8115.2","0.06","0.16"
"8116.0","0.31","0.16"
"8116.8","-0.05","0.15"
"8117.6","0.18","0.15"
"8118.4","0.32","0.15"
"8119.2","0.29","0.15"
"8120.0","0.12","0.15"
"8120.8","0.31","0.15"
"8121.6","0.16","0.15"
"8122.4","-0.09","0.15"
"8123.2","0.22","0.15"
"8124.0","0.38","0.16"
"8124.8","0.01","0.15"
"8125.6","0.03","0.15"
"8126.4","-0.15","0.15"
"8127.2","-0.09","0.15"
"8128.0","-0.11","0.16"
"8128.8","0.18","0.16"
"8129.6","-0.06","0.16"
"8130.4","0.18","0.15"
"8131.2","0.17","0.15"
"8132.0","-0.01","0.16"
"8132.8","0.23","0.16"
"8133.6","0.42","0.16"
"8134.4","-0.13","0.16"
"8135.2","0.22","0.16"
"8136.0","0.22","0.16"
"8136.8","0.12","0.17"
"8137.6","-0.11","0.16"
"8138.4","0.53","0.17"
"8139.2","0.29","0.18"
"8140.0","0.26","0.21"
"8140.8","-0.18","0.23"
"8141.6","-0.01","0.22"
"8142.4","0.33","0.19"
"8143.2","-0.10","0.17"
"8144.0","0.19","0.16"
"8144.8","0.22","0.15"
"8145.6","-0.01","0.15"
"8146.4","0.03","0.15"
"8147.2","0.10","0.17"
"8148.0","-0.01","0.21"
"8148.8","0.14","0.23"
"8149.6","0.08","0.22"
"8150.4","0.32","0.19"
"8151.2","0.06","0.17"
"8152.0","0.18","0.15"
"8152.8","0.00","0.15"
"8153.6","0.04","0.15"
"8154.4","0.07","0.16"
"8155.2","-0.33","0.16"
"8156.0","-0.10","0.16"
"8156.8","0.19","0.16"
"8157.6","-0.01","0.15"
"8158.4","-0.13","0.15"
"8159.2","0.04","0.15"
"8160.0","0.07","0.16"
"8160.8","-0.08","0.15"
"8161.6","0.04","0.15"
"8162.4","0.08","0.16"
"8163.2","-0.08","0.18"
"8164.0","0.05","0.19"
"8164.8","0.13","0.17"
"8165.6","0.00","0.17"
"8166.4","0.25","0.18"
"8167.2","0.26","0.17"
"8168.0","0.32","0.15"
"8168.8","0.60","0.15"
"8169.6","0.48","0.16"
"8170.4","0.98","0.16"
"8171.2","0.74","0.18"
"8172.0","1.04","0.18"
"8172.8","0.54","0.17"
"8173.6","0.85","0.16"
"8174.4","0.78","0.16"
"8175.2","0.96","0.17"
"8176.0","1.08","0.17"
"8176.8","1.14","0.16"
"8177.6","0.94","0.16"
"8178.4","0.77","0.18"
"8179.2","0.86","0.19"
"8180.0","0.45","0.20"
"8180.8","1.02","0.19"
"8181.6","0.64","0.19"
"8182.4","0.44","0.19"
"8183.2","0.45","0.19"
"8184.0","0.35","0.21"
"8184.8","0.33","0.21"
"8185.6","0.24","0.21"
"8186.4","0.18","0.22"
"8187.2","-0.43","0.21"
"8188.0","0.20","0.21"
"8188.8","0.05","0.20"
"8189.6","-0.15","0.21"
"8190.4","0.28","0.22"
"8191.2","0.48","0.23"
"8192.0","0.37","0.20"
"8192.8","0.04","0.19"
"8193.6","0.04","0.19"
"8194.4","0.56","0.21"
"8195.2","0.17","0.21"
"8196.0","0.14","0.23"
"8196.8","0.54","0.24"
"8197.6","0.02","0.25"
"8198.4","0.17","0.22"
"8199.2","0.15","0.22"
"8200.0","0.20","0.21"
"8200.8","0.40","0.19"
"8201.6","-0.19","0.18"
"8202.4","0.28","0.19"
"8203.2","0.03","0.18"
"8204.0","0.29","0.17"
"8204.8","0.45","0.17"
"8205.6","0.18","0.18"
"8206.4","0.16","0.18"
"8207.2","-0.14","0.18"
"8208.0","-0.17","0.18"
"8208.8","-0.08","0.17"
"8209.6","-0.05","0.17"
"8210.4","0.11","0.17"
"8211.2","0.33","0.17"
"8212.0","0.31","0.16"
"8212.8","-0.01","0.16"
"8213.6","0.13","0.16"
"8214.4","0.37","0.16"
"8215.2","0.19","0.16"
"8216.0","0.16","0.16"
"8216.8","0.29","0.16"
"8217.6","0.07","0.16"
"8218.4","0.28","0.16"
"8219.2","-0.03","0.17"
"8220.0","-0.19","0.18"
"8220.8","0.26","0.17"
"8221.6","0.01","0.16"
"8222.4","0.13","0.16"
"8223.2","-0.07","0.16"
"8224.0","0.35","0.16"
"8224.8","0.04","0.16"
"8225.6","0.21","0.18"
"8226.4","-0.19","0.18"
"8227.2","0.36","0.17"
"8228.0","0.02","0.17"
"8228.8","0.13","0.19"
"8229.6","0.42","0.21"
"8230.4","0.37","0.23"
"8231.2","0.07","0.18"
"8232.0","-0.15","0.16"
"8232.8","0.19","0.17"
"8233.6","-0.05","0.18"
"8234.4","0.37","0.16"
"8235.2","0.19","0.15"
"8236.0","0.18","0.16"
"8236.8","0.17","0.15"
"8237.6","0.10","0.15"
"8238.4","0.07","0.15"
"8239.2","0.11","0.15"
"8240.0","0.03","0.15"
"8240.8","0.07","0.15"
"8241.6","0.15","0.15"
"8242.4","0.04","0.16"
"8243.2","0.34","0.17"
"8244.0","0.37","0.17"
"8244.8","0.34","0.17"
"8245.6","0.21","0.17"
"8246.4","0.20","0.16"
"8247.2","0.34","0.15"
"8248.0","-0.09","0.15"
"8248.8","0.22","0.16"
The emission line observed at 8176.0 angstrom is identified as [O II] 3727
